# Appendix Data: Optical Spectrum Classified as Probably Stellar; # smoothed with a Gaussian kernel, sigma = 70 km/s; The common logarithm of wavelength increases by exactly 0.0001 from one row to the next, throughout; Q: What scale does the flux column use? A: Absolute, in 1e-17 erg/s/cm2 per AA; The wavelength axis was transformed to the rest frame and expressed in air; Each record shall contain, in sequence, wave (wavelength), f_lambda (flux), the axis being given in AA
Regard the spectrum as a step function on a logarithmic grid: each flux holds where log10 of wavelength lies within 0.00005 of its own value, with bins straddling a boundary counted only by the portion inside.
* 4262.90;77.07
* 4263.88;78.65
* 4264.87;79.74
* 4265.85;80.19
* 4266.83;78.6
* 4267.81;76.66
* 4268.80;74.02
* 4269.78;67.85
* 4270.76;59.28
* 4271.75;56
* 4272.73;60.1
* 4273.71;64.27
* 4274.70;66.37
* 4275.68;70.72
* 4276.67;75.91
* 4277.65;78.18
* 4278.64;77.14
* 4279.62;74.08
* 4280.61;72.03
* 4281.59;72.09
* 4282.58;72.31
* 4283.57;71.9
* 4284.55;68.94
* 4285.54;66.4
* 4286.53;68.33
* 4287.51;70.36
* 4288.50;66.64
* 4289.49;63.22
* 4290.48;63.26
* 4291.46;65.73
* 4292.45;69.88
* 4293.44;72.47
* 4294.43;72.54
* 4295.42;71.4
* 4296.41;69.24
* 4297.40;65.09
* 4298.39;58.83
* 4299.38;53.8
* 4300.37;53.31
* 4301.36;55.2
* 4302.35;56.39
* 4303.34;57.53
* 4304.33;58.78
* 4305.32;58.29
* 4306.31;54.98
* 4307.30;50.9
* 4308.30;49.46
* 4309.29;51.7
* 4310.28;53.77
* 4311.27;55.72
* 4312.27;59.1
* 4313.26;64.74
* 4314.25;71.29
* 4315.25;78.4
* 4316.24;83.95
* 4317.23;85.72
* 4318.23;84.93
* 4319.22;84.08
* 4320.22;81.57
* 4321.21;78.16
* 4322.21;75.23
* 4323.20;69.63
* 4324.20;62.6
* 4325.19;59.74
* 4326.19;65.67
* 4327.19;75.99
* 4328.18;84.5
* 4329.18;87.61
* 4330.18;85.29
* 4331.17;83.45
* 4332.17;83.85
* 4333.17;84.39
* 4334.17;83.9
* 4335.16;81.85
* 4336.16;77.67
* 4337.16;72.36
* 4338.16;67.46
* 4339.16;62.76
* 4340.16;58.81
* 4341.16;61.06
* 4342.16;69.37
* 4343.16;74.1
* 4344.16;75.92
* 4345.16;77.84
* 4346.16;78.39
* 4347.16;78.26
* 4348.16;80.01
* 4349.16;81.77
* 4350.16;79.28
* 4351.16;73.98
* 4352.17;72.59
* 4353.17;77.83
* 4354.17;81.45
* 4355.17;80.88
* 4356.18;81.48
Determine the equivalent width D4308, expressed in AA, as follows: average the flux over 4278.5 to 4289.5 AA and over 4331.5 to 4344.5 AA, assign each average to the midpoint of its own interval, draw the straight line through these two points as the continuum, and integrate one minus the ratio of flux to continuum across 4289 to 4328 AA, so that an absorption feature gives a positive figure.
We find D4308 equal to 3.2 AA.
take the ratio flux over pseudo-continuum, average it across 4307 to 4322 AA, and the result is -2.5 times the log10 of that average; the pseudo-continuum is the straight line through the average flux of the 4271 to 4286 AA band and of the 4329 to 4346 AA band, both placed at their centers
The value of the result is 0.062 mag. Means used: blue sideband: 69.6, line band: 69.2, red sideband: 75.6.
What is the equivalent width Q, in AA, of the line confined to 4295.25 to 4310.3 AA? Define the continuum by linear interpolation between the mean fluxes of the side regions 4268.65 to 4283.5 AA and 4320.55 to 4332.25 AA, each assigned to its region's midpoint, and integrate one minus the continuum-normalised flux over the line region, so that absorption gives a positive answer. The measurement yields 3.21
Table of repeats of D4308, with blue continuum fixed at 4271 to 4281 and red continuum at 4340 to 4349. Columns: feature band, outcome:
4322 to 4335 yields -0.84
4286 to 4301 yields 1.02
